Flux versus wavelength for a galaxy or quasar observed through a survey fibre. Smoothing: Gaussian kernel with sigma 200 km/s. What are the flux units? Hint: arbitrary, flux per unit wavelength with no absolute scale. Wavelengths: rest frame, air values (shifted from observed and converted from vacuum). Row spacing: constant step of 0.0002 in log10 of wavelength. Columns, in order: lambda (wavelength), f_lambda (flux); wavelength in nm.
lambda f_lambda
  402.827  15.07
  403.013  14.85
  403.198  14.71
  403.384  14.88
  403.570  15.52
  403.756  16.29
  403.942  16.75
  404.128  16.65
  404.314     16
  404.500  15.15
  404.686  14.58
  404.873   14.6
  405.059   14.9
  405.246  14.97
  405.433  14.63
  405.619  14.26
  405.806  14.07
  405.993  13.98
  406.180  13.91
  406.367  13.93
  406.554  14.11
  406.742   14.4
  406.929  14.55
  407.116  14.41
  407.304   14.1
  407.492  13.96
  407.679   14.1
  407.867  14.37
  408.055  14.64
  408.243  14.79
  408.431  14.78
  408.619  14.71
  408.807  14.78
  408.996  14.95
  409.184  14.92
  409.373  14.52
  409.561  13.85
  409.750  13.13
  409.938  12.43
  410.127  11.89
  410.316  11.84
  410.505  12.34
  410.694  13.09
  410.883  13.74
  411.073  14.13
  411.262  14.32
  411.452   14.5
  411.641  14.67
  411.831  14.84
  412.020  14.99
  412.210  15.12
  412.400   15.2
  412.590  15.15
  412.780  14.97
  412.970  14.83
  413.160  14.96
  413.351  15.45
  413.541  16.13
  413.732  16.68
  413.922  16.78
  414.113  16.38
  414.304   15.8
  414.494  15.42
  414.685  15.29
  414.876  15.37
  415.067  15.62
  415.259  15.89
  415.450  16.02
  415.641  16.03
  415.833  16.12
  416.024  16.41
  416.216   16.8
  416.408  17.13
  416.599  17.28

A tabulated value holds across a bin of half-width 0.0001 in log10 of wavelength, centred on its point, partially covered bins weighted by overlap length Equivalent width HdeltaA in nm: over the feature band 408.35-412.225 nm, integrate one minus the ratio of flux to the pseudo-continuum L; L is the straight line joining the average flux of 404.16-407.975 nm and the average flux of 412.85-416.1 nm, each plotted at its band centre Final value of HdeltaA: 0.31 nm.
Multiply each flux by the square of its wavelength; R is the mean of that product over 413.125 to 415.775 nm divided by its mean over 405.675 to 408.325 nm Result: 1.16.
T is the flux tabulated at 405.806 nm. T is 14.07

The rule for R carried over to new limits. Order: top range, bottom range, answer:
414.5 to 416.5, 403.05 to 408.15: 1.14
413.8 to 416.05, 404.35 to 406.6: 1.15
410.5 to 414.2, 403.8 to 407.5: 1.05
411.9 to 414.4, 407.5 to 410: 1.11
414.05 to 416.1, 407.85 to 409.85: 1.13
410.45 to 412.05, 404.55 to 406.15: 1.00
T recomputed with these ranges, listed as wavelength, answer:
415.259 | 15.89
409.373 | 14.52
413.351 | 15.45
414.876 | 15.37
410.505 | 12.34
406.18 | 13.91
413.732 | 16.68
